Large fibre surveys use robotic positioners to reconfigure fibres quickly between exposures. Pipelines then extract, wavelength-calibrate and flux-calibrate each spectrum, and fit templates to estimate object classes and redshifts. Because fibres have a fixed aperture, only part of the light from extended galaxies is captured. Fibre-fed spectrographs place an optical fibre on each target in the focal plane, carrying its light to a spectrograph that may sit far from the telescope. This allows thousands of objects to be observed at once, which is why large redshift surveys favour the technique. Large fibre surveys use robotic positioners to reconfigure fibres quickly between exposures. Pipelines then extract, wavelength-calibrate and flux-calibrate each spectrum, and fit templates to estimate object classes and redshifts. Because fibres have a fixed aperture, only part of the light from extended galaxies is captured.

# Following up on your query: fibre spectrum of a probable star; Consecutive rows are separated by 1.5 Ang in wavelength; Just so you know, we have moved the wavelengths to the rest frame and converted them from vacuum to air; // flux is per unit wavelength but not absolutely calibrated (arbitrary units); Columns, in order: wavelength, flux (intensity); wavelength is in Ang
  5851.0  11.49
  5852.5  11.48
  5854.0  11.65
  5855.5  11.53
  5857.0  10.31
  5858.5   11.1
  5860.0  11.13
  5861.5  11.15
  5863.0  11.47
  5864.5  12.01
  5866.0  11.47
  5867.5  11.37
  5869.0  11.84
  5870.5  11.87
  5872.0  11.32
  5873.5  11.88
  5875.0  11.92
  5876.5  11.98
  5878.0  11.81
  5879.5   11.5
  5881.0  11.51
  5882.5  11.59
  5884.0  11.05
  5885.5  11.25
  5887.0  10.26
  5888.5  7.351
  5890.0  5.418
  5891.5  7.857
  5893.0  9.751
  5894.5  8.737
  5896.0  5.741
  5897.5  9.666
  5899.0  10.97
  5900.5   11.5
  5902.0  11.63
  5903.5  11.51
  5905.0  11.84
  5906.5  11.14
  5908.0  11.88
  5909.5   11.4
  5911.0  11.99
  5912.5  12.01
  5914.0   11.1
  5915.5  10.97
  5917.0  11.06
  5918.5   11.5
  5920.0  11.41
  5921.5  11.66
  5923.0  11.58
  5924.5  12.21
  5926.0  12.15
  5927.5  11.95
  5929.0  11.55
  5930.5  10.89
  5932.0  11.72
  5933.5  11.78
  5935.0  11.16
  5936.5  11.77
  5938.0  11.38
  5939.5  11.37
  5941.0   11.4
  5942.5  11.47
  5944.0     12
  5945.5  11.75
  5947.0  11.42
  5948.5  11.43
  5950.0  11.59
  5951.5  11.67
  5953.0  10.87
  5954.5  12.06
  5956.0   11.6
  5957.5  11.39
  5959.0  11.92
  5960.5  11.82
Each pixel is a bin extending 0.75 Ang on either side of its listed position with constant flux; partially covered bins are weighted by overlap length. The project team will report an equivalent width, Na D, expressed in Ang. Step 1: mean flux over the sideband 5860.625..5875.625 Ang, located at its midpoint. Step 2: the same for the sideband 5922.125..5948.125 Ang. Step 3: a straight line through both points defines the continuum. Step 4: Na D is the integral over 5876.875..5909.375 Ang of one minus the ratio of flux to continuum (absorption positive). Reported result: 3.9 Ang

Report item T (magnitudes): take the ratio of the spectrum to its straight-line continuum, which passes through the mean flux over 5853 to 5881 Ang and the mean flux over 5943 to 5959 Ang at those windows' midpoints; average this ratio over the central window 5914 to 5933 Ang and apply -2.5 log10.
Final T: 0.00 mag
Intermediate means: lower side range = 11.5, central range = 11.5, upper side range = 11.6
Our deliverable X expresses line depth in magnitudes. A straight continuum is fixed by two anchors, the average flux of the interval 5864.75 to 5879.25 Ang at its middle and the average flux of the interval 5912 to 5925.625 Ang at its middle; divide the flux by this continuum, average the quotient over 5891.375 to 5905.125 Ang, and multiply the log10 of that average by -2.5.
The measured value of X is 0.17 mag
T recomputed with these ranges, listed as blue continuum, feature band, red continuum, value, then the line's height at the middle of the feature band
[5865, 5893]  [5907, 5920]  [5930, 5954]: -0.032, 11.1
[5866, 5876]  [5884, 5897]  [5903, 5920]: 0.340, 11.6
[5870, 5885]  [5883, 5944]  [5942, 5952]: 0.076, 11.6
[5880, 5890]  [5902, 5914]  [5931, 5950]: -0.089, 10.7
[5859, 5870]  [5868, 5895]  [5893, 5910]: 0.054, 11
